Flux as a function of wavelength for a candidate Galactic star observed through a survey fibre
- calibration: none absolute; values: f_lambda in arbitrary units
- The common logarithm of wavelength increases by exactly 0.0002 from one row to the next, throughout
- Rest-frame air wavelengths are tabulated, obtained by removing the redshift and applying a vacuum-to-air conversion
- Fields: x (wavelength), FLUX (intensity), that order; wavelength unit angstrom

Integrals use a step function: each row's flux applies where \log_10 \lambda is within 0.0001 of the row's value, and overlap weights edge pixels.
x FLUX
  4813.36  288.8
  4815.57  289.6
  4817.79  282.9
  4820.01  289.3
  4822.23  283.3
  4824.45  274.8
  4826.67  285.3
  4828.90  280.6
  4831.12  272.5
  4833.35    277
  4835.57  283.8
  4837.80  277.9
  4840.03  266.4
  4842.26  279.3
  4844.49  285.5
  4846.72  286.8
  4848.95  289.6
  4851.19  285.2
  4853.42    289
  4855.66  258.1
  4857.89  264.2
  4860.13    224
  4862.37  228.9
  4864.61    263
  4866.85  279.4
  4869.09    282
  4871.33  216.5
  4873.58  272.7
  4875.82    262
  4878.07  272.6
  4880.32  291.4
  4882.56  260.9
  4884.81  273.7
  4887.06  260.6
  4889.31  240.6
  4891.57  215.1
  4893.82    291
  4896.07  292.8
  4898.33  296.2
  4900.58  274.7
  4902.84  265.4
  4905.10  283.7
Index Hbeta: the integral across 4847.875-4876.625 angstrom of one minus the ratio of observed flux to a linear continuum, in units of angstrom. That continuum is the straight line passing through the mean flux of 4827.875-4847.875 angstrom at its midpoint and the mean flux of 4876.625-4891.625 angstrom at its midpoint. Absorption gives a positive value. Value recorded 0.8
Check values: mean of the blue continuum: 279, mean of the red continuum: 262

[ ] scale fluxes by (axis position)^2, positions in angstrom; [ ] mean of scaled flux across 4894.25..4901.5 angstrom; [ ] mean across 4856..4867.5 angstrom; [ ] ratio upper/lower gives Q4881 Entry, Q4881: 1.17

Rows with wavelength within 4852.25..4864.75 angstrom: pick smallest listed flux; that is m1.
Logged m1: 224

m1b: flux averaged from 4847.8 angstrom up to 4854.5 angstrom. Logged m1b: 288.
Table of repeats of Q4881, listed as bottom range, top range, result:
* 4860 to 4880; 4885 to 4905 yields 1.05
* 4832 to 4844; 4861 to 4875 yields 0.94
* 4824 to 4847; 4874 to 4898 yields 0.98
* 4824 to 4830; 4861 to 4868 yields 0.93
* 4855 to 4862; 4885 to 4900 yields 1.10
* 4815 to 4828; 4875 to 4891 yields 0.95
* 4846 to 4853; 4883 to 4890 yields 0.92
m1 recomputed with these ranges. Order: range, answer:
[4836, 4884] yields 216.5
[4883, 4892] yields 215.1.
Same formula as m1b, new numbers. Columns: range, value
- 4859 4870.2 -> 255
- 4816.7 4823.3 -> 285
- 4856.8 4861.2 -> 244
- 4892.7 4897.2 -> 292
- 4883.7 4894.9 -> 256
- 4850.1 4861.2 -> 264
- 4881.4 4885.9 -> 268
